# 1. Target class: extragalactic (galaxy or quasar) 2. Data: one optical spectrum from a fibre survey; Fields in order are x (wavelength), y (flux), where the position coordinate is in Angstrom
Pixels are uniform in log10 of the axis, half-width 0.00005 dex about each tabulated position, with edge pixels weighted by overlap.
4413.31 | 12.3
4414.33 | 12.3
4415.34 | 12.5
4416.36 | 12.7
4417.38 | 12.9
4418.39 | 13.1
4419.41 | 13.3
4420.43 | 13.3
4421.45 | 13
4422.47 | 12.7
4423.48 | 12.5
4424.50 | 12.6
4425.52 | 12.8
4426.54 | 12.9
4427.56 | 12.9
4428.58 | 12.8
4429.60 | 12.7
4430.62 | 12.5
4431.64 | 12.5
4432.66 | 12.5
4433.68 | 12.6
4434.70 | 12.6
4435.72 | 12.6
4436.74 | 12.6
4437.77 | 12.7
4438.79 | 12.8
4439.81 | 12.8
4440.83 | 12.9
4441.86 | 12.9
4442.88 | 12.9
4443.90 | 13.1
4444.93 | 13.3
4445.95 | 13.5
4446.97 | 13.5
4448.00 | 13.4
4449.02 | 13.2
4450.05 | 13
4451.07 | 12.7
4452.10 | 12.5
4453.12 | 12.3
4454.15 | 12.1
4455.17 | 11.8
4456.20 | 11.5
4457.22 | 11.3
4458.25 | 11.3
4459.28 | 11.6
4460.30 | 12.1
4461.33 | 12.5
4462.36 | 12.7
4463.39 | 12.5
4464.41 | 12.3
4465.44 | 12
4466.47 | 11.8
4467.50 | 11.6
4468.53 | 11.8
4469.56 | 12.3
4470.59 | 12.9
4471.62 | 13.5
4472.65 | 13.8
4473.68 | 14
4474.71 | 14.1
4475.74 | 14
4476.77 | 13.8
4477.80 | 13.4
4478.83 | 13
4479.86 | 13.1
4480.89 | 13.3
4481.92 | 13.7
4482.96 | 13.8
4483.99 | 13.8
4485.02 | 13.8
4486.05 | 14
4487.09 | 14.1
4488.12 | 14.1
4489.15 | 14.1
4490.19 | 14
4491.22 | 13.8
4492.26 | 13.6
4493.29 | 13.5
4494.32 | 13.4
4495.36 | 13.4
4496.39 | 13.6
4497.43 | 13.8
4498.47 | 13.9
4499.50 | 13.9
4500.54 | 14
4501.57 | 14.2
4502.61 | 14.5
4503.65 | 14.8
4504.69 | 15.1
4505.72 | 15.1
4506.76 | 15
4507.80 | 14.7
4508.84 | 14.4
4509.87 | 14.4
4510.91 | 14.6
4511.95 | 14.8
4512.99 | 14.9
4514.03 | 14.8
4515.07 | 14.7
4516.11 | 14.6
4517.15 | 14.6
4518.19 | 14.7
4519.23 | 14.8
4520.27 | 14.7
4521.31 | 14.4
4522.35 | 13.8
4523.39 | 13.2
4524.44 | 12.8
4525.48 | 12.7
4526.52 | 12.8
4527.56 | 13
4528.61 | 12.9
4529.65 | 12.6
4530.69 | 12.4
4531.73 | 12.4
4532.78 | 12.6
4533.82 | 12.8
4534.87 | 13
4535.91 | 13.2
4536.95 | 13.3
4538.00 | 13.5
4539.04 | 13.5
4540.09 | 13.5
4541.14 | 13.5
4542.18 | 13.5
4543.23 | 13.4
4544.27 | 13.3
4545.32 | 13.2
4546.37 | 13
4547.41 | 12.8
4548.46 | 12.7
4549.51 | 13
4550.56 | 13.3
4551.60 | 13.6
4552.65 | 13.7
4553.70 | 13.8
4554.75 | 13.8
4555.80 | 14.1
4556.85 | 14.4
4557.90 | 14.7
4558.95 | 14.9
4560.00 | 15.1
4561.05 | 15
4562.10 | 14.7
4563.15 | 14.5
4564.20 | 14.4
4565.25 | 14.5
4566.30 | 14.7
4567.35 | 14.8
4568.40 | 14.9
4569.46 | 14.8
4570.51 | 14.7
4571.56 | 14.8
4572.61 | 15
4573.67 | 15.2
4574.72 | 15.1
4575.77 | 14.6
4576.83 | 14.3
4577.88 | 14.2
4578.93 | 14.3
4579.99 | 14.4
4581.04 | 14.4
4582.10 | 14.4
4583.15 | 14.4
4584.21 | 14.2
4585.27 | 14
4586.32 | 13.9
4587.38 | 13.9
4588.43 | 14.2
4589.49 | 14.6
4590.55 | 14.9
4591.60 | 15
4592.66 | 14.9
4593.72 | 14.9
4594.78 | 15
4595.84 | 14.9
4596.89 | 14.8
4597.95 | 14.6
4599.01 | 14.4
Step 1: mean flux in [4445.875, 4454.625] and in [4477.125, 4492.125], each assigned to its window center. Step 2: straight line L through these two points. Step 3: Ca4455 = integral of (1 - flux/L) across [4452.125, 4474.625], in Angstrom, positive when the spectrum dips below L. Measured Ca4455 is 1.5 Angstrom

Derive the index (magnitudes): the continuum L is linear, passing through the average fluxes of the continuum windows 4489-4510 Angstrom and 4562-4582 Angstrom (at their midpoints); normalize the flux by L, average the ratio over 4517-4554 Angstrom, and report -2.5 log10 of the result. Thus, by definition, 0.084 mag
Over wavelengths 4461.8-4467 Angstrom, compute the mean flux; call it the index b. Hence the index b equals 12.3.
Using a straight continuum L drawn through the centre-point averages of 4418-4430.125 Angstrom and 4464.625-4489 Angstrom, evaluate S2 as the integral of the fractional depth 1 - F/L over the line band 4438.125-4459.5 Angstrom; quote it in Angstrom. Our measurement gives 0.8 Angstrom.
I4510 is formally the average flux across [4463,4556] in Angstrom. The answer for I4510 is 13.6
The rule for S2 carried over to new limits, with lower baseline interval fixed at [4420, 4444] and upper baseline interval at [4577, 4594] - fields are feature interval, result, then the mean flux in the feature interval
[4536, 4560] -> 0.7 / 13.6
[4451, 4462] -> 0.9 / 12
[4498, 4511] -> -0.9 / 14.5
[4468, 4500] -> -0.7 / 13.6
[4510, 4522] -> -0.9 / 14.7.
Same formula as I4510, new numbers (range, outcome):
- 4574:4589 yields 14.3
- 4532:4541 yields 13.2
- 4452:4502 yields 13.1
